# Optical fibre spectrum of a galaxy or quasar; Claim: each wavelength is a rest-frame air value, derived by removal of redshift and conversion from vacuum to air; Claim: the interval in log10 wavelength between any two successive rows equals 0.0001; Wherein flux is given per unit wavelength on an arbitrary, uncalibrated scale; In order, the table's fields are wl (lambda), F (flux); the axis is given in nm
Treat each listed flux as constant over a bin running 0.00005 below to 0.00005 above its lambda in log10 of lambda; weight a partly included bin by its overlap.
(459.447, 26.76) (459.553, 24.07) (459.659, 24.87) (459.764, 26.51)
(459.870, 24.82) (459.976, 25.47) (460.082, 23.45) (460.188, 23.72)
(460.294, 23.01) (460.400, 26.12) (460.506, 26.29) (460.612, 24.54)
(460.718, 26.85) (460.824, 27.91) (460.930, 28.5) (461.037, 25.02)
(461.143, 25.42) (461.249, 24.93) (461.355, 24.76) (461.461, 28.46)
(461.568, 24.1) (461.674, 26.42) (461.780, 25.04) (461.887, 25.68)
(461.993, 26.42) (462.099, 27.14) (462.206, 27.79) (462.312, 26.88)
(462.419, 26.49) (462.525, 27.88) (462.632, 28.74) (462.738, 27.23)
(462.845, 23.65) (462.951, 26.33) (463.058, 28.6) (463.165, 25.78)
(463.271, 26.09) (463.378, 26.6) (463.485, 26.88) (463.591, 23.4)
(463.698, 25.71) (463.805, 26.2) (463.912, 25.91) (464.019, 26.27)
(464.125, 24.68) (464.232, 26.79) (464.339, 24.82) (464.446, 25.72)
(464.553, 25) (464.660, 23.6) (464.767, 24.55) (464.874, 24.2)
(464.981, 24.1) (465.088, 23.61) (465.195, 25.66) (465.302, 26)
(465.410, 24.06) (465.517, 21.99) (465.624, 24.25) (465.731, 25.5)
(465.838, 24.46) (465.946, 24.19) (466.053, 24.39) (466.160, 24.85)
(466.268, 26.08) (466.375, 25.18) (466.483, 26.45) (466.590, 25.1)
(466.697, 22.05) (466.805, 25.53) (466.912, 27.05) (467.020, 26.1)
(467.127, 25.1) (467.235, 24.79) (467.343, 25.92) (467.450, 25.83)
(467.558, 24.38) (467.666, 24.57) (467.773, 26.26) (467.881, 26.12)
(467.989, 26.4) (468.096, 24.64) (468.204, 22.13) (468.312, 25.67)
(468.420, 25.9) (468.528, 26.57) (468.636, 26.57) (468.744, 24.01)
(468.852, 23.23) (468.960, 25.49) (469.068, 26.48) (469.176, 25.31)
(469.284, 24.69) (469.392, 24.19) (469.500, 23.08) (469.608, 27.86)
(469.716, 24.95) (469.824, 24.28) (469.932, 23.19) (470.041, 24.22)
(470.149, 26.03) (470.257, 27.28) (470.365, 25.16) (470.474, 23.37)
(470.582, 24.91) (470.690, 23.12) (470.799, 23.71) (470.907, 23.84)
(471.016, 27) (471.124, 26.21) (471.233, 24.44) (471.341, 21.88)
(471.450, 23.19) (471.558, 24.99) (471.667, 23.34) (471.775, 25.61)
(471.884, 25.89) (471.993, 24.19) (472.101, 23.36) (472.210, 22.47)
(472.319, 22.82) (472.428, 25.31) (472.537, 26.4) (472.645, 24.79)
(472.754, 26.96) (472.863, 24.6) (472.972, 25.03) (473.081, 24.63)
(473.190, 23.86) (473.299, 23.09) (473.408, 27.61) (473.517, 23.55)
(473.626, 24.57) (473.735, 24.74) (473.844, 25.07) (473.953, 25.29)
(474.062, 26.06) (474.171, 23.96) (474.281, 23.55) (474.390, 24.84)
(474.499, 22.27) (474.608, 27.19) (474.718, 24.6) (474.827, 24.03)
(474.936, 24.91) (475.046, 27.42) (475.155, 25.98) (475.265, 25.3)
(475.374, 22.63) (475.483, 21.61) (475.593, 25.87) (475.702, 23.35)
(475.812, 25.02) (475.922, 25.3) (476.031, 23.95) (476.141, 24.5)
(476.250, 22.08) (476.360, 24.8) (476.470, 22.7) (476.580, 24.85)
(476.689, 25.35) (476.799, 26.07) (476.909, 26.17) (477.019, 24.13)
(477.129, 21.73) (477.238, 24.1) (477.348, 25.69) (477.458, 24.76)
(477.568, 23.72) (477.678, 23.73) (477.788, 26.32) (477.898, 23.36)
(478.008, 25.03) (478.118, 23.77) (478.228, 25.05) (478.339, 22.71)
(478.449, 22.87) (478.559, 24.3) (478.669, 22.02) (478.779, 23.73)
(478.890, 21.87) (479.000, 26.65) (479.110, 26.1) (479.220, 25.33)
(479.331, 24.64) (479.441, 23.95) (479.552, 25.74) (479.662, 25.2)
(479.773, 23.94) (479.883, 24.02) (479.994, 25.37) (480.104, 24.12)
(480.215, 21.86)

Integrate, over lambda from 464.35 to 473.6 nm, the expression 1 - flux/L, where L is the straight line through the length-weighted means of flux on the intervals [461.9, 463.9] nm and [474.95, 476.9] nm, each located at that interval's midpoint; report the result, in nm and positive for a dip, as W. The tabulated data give 0.28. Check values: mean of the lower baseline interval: 26.5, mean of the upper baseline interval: 24.6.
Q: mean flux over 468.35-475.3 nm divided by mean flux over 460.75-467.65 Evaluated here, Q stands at 0.97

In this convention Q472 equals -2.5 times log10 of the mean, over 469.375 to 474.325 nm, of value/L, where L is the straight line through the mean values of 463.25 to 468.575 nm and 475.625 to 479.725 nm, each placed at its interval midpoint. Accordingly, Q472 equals 0.00 mag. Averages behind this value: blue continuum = 25.1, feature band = 24.7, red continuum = 24.3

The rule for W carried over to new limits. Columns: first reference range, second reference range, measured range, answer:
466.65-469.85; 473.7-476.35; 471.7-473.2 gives 0.01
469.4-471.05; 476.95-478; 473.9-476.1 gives -0.02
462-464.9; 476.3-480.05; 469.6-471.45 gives 0.04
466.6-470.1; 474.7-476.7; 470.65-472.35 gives 0.04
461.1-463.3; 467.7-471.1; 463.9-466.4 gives 0.10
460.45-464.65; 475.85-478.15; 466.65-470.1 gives 0.05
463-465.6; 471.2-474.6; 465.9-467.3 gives -0.01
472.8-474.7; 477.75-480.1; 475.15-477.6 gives 0.02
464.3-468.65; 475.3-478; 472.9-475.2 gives -0.04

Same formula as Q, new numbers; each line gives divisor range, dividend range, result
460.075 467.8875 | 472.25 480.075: 0.96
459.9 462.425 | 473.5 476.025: 0.96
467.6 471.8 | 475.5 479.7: 0.98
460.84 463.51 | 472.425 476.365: 0.93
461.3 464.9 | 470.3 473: 0.94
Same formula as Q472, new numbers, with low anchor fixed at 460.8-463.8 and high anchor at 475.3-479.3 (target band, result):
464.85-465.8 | 0.07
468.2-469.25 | 0.01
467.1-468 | 0.01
